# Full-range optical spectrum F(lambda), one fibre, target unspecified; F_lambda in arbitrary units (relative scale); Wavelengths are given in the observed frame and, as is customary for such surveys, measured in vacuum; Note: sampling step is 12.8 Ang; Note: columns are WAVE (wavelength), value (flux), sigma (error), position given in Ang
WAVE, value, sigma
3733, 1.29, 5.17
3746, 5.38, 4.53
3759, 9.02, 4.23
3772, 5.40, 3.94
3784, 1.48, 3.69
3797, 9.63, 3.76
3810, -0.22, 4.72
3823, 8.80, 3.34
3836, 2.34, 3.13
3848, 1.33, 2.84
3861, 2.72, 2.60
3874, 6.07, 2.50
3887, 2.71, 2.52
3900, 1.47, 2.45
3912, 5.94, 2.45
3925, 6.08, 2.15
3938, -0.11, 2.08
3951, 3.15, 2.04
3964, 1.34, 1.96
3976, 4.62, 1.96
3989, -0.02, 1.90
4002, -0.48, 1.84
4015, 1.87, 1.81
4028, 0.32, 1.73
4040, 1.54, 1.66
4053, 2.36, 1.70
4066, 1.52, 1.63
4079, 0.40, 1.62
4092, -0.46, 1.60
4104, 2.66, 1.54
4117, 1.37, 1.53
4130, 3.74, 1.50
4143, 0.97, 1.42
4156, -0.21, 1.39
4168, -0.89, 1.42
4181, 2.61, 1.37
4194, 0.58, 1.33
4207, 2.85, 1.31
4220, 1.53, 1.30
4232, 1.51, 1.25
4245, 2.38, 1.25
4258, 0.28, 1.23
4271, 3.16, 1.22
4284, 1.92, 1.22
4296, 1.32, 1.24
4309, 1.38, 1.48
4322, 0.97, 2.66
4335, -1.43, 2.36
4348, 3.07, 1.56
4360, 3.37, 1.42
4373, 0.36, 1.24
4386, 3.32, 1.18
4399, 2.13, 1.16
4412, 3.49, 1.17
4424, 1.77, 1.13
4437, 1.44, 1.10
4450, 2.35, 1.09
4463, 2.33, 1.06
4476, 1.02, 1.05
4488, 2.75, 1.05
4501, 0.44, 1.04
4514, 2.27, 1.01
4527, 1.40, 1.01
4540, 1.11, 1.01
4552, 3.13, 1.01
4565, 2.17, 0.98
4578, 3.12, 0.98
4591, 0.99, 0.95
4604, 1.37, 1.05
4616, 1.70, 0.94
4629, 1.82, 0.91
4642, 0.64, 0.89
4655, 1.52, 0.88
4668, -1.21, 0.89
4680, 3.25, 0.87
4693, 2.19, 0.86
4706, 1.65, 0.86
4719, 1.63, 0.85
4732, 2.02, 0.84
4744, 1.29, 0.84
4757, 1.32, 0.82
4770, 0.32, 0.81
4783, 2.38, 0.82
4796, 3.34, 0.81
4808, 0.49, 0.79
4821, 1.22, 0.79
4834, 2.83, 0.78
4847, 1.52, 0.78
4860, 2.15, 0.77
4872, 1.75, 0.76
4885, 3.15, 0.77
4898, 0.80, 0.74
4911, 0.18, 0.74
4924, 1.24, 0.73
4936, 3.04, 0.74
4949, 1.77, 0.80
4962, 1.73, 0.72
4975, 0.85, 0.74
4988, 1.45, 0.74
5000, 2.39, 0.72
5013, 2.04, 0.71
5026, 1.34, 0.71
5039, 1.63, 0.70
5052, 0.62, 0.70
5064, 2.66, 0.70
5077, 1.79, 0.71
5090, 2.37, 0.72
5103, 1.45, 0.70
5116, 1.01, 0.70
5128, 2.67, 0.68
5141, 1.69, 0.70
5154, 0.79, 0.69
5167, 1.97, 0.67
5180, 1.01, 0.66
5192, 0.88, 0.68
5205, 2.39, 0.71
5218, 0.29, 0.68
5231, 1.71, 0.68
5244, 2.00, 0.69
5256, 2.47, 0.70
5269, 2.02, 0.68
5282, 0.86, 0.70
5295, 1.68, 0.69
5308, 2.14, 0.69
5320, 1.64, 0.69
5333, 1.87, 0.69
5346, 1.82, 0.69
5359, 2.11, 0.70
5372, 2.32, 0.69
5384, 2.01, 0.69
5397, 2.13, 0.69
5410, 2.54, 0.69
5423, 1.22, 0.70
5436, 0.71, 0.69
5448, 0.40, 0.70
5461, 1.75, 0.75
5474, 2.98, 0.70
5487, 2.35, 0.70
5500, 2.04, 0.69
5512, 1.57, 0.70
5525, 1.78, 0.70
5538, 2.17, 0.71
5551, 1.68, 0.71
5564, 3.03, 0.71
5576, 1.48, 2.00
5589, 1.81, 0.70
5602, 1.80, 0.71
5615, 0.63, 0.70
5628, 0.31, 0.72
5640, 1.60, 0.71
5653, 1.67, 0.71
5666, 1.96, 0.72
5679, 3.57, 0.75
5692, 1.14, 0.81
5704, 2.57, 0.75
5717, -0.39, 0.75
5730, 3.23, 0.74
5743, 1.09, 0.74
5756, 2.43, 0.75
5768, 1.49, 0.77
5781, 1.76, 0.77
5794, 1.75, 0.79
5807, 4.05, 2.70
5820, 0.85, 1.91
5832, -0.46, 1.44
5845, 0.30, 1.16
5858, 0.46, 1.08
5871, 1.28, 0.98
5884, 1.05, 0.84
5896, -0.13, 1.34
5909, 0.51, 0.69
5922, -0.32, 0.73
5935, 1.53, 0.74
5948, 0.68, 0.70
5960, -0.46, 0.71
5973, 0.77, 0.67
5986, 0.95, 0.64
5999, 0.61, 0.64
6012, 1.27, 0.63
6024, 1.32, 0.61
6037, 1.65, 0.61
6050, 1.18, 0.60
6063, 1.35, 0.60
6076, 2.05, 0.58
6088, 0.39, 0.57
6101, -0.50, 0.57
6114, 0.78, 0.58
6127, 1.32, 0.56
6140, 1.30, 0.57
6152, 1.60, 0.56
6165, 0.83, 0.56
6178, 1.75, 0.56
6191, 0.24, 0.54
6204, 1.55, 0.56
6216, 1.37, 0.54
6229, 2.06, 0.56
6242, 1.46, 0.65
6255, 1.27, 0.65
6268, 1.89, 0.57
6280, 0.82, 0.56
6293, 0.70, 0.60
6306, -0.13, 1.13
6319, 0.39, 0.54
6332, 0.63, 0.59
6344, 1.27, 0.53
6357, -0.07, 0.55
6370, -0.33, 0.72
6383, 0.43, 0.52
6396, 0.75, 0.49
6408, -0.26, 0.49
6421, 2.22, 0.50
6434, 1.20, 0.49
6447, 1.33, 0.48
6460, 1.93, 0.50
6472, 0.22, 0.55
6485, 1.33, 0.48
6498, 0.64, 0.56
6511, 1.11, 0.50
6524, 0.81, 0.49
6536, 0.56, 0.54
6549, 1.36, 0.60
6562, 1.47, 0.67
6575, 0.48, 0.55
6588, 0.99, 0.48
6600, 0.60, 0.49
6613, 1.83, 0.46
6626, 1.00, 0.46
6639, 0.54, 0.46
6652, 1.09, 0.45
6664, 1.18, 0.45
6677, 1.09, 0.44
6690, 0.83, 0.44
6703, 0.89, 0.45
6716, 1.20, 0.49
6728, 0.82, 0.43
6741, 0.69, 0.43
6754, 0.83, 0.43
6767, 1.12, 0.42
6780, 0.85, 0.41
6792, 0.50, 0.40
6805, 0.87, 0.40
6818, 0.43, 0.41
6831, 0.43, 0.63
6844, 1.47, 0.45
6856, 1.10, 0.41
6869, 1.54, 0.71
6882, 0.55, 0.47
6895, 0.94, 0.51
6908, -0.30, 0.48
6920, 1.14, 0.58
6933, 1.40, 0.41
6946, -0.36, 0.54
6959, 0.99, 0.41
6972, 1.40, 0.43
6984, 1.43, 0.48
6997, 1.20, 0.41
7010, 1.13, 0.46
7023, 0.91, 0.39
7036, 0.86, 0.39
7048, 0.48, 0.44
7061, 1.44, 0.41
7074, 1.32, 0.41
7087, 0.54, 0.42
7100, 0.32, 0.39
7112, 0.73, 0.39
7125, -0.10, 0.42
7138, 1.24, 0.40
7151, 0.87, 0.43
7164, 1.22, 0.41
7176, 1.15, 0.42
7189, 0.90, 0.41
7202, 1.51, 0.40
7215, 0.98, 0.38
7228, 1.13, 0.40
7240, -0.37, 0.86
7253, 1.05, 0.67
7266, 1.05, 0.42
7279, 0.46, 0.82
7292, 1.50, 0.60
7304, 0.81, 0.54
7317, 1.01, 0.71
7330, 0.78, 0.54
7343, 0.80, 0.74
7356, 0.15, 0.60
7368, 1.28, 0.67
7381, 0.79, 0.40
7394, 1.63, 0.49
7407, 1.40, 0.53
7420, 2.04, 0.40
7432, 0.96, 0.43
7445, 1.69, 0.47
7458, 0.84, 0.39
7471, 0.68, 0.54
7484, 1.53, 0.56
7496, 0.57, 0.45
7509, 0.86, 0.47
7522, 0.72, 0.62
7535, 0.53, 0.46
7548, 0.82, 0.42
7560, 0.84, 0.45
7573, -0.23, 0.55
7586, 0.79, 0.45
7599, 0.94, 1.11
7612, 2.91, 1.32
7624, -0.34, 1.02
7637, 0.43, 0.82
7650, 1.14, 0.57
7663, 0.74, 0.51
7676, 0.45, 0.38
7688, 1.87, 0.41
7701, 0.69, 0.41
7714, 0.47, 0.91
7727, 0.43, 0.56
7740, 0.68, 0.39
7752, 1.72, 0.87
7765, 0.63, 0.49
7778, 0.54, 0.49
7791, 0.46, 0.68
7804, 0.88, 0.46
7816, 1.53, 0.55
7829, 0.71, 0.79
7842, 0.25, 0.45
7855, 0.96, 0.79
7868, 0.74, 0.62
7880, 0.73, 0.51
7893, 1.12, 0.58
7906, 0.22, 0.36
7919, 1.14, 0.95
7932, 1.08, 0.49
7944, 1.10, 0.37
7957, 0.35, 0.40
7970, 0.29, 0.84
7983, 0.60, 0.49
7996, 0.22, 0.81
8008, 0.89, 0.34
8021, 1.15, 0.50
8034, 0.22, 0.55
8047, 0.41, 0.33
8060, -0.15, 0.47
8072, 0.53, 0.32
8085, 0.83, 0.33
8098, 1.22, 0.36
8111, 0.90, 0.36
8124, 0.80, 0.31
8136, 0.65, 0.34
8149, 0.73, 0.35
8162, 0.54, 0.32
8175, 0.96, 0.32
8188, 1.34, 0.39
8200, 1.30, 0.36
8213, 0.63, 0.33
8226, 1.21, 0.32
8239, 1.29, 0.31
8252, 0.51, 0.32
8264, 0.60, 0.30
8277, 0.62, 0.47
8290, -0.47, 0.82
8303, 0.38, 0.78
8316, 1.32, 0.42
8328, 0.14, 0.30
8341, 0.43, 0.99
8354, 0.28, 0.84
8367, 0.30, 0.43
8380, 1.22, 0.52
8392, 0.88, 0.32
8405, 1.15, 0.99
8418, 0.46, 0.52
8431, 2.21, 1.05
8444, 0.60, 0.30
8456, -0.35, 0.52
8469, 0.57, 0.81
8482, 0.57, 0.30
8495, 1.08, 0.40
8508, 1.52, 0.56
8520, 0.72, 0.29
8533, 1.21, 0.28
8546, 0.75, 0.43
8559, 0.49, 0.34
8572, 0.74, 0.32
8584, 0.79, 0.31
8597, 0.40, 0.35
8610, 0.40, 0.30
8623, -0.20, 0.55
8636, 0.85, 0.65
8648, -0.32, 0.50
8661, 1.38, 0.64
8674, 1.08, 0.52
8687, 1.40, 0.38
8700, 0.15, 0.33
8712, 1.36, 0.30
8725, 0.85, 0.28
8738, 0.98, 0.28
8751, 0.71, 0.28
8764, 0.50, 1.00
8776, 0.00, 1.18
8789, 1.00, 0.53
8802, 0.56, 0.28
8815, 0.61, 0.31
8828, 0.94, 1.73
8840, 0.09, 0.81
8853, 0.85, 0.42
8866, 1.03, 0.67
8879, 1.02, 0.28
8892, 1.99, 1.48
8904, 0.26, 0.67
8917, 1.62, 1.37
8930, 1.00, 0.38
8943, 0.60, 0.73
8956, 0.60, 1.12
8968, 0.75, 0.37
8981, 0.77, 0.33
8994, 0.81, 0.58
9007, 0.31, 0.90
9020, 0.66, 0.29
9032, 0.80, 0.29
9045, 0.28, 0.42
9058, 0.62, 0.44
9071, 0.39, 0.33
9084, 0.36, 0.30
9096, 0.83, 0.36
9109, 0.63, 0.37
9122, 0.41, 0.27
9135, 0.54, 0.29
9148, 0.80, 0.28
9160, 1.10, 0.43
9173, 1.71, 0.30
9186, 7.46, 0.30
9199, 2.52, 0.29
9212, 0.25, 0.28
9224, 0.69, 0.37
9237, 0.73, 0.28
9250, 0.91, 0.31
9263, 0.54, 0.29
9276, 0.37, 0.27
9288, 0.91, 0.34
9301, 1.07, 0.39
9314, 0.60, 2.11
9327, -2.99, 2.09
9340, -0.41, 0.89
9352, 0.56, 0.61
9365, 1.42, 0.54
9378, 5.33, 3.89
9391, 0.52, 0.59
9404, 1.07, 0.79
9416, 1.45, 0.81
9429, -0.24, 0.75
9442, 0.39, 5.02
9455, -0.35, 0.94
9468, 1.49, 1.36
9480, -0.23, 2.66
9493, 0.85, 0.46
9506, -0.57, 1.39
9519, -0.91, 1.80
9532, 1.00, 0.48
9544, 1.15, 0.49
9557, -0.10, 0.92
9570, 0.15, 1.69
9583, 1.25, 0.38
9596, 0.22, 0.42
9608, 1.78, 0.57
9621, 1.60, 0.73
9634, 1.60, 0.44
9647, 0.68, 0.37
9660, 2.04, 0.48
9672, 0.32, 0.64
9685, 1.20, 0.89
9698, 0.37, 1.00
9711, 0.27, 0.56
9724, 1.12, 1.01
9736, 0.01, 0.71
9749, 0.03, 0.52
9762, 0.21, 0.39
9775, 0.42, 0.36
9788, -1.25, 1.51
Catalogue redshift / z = 1.464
